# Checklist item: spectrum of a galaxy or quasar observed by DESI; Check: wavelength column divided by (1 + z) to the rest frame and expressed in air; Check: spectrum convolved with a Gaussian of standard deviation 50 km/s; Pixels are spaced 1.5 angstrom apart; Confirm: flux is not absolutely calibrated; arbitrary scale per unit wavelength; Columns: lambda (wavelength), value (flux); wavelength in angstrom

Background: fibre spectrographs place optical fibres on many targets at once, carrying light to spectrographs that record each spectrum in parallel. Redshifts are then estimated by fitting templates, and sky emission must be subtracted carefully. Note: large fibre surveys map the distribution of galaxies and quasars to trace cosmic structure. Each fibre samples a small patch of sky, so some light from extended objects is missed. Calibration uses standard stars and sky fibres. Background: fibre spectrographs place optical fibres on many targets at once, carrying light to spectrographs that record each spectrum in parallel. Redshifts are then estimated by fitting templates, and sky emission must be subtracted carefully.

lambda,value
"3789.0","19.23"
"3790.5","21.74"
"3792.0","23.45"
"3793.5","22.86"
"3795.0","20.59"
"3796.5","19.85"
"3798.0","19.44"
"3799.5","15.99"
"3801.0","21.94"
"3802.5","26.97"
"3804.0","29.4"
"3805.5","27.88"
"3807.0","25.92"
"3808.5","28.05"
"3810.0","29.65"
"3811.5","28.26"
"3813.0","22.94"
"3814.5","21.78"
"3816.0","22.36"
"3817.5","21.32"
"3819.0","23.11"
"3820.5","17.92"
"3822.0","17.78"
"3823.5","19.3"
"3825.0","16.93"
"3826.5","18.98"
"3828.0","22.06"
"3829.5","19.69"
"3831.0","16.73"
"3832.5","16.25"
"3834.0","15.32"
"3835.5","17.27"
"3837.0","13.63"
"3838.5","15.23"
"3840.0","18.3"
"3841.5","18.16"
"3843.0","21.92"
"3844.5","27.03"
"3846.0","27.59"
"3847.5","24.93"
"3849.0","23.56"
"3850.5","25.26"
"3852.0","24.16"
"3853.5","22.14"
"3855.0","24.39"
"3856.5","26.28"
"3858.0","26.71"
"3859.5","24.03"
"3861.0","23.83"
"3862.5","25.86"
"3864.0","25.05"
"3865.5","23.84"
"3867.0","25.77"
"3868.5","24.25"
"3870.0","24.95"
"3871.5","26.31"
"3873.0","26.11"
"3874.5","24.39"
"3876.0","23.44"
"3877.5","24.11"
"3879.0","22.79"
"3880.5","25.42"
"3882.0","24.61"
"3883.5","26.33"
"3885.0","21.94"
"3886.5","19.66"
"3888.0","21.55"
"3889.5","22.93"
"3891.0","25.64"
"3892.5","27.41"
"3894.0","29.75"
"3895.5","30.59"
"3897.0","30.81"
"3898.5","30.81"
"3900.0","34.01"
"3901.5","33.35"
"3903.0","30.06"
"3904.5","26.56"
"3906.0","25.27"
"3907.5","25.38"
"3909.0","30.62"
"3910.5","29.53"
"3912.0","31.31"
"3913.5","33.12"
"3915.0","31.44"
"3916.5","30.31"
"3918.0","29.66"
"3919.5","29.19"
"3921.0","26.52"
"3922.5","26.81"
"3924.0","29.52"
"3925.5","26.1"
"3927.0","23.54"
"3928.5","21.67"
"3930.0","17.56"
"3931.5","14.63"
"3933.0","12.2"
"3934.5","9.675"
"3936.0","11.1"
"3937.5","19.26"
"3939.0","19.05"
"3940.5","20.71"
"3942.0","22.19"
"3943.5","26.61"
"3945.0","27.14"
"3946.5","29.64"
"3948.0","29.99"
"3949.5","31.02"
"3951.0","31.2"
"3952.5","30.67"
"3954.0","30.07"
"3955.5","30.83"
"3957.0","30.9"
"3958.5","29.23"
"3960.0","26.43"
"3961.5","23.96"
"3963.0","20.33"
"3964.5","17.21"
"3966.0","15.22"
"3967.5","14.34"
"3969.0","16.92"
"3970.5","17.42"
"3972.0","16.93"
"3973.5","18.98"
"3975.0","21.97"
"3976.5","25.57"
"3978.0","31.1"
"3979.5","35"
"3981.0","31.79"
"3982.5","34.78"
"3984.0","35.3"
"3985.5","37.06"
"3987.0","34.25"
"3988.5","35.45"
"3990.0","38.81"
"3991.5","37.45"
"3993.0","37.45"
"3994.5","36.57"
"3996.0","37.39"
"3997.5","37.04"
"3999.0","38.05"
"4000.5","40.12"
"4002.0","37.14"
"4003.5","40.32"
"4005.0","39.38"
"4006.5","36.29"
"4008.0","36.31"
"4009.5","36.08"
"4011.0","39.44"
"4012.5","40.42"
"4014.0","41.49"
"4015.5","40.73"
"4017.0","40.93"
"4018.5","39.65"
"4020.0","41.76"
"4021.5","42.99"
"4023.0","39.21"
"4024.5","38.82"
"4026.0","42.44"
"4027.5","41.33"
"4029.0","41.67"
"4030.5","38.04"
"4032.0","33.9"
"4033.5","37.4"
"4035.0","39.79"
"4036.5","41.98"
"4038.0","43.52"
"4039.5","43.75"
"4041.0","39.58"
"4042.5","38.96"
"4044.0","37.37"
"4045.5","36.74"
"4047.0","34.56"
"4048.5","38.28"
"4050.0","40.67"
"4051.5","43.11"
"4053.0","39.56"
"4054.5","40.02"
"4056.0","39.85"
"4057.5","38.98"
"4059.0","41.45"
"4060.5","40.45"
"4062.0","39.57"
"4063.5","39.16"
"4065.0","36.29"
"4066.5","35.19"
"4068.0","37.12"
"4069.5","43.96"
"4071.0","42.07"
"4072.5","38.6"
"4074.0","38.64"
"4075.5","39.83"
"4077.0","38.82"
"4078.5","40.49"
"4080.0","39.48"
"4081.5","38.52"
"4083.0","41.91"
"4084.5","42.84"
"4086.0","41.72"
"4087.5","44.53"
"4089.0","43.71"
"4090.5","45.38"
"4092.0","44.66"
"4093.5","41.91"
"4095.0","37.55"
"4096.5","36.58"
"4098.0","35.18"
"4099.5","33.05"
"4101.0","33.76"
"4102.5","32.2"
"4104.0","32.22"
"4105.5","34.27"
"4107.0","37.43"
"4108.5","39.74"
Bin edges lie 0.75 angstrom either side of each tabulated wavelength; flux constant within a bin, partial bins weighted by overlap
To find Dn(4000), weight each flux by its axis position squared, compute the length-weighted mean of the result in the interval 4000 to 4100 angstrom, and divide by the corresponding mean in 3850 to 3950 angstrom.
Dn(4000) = 1.7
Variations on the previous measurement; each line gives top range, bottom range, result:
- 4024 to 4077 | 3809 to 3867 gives 2.01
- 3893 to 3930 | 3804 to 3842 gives 1.45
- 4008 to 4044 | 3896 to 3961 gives 1.59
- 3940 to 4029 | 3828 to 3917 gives 1.38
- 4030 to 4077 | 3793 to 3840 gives 2.10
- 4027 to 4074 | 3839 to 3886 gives 1.79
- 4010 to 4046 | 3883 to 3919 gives 1.51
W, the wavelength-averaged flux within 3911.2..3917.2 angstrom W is 31.5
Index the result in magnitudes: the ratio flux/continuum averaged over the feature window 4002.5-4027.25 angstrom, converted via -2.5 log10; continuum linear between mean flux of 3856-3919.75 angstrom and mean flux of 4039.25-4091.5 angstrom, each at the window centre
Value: -0.10 mag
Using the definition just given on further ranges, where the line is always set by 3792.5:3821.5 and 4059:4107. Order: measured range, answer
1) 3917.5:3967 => 0.29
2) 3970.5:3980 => 0.34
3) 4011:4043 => -0.13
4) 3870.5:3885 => 0.11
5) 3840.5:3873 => 0.07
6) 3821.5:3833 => 0.31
